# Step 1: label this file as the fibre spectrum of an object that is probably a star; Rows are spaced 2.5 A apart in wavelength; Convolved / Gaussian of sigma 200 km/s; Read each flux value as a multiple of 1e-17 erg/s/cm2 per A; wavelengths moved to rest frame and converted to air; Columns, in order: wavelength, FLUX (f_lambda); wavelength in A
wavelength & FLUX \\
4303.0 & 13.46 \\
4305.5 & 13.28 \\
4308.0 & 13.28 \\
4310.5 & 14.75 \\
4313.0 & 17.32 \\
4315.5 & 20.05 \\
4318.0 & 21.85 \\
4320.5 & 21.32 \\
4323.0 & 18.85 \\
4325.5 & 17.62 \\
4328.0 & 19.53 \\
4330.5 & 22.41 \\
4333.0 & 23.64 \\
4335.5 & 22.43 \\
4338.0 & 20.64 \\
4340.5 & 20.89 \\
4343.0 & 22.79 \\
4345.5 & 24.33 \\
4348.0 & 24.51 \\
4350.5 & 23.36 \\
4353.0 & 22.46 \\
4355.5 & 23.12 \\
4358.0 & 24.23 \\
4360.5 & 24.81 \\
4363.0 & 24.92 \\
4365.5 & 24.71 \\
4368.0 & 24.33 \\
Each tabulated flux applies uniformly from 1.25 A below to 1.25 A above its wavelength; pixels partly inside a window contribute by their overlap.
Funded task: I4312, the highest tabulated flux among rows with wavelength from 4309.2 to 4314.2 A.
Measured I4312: 17.32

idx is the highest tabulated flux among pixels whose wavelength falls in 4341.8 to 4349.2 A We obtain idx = 24.51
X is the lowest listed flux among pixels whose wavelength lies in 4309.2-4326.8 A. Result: 14.75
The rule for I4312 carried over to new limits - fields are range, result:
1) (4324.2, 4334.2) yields 23.64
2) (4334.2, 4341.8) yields 22.43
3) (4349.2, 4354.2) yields 23.36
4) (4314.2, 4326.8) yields 21.85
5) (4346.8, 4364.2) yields 24.92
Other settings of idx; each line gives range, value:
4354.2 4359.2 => 24.23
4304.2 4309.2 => 13.28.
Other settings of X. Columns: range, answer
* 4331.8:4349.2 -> 20.64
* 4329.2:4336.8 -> 22.41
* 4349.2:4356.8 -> 22.46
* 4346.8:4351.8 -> 23.36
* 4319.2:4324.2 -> 18.85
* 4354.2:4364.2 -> 23.12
